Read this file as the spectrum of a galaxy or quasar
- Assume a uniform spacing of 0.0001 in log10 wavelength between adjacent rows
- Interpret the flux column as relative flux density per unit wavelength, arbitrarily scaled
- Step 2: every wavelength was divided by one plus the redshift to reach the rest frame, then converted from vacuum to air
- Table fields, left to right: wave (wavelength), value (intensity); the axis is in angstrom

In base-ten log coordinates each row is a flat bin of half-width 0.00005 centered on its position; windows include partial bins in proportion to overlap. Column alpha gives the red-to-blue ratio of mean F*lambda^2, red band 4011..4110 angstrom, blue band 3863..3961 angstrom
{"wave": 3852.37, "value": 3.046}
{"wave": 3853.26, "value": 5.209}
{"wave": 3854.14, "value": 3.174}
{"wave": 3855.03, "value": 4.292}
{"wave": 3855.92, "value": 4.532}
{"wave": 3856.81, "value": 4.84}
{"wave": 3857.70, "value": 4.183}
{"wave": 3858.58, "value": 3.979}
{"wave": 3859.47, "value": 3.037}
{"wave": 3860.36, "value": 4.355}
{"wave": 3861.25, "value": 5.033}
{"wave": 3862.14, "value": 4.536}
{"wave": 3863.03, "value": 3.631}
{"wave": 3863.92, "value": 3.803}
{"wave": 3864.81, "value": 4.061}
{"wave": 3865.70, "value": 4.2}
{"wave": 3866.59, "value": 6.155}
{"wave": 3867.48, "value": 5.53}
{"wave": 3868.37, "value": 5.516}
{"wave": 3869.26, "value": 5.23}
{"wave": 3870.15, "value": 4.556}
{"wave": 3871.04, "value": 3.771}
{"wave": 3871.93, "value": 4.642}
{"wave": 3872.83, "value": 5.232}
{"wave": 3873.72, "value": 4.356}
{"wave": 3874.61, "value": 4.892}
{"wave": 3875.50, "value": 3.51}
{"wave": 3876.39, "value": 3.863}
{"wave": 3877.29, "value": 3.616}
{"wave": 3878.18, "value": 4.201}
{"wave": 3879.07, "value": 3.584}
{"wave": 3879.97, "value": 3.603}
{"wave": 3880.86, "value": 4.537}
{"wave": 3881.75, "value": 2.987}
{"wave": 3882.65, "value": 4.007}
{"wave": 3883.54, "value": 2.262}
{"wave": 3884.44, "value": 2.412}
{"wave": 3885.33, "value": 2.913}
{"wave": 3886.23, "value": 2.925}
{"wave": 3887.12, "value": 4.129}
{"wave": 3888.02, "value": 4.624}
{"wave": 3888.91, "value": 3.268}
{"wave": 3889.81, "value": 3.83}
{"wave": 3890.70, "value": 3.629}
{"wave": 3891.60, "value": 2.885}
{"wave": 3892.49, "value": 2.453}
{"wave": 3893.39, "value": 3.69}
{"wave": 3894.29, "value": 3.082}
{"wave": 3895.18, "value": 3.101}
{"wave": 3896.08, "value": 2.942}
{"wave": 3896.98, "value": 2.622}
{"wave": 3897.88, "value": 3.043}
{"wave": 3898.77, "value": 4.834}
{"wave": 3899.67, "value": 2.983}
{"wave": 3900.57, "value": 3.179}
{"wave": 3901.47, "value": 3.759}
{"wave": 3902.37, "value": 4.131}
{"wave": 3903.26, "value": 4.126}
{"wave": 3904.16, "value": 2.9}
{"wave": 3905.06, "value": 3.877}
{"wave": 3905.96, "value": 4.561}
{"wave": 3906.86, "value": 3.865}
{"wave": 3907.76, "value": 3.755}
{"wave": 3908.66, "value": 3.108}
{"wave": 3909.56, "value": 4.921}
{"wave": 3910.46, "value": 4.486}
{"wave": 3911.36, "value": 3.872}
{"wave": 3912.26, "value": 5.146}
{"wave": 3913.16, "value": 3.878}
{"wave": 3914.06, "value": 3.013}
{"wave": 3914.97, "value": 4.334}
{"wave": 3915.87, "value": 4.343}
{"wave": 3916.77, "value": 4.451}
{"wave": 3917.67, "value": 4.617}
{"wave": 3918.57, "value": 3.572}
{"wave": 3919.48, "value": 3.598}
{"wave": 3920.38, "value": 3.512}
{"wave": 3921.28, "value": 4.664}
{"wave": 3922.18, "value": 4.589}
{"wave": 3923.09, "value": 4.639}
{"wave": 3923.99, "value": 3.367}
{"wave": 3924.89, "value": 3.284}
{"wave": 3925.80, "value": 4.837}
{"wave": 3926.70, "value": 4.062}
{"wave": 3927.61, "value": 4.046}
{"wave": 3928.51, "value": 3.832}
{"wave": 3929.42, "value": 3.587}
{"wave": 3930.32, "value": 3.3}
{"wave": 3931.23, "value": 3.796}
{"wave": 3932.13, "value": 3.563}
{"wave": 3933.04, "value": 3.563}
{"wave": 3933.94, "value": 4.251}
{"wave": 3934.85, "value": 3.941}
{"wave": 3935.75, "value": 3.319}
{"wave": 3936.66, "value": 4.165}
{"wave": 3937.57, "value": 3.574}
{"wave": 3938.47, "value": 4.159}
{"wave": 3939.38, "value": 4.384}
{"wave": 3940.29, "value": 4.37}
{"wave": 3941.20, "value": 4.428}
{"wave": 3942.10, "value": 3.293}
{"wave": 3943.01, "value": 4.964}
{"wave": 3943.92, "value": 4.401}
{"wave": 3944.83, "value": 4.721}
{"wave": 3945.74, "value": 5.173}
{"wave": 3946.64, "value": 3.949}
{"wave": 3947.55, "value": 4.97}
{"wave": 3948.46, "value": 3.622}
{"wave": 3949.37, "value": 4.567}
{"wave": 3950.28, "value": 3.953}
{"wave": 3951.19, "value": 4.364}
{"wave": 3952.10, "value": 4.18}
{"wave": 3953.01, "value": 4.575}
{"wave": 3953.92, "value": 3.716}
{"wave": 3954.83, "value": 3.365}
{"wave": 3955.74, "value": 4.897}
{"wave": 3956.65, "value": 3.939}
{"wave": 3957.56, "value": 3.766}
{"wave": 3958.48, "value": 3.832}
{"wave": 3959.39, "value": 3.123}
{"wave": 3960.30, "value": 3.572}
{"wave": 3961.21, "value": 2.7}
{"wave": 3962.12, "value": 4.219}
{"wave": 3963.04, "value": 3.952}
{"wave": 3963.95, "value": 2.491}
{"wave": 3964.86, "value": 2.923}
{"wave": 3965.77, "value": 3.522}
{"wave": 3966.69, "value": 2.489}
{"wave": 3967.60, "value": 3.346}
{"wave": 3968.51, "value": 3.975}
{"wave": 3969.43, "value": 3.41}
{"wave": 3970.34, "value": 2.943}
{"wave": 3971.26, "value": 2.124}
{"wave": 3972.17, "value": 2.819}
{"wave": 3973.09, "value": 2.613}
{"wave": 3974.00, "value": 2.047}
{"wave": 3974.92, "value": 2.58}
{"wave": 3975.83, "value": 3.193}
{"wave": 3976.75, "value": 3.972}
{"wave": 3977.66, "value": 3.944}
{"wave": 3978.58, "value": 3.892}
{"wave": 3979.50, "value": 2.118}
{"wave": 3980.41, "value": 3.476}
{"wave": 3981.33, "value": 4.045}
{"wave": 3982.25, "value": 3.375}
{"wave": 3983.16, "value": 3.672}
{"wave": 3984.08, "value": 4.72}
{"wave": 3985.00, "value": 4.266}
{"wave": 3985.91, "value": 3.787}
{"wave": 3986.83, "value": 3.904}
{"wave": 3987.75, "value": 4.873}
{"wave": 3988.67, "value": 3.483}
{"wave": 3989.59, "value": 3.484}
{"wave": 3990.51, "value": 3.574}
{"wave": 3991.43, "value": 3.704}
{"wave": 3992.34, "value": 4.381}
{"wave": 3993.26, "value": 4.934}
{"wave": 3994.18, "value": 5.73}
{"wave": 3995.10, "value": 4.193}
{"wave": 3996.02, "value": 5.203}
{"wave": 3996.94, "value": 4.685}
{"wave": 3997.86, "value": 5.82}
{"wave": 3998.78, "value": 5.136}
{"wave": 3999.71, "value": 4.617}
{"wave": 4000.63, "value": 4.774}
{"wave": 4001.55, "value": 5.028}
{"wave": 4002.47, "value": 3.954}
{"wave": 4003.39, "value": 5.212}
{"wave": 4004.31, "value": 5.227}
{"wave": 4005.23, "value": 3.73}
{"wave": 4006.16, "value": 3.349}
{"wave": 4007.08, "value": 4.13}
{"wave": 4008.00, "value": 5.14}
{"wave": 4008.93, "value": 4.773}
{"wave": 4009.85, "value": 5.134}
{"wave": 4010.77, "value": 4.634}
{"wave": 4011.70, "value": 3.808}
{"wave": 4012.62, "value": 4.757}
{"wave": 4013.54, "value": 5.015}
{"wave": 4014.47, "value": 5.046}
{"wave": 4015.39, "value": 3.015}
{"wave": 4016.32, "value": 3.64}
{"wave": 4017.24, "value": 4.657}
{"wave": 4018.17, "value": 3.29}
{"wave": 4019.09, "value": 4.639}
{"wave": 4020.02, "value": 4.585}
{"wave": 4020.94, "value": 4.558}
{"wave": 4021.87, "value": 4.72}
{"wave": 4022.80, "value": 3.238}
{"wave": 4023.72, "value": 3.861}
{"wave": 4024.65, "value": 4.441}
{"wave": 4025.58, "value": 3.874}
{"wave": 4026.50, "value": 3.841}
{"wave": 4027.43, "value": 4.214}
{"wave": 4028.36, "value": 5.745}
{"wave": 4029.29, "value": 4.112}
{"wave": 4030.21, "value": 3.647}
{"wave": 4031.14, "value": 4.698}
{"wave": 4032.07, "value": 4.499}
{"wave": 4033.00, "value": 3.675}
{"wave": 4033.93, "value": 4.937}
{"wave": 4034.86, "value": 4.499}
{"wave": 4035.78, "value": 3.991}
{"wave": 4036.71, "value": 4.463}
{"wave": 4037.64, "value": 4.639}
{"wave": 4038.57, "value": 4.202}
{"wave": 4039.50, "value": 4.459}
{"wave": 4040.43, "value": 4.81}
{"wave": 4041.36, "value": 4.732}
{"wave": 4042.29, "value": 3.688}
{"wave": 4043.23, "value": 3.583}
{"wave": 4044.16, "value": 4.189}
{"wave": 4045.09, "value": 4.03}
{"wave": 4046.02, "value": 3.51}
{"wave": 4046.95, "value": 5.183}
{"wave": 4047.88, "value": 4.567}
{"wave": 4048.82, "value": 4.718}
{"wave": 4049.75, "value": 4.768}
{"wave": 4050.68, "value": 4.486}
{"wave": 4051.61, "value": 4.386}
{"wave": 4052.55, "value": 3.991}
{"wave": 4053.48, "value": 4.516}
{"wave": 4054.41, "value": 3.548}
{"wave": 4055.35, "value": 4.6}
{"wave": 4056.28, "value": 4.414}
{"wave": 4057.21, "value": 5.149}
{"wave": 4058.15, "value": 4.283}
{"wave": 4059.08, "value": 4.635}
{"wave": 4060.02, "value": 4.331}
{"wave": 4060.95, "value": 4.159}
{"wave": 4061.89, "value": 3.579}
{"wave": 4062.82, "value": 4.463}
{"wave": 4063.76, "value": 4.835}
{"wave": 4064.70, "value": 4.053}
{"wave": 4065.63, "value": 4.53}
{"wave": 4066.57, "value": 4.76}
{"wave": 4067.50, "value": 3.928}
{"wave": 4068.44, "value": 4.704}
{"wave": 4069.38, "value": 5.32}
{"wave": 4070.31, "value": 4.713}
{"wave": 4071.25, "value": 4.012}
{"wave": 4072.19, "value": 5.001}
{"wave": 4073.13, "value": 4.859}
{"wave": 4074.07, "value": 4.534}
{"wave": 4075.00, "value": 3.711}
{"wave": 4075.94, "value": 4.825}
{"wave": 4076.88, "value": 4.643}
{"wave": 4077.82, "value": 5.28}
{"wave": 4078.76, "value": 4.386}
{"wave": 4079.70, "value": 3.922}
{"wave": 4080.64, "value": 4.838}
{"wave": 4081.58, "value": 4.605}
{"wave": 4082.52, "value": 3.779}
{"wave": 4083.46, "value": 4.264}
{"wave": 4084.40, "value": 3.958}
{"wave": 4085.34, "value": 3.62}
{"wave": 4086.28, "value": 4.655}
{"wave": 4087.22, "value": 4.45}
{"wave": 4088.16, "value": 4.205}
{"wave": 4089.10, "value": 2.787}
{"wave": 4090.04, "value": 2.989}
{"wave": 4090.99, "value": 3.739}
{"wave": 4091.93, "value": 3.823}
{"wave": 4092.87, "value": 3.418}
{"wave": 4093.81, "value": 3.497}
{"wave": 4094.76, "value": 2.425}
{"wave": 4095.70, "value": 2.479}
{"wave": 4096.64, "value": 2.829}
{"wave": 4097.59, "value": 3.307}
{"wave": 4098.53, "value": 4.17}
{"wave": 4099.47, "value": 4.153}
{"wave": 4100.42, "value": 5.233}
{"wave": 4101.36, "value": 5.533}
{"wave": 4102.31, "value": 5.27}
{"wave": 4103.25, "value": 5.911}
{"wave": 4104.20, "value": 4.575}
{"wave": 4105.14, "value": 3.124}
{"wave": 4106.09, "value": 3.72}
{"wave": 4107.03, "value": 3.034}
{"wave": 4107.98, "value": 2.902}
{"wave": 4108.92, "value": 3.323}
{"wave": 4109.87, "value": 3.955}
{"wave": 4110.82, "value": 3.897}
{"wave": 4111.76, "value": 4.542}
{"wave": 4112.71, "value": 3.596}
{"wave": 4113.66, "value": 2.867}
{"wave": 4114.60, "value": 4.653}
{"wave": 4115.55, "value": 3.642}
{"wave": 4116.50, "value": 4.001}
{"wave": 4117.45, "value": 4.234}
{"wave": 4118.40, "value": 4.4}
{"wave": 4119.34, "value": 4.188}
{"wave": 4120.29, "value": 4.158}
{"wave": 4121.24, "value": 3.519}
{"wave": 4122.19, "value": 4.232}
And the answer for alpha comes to 1.15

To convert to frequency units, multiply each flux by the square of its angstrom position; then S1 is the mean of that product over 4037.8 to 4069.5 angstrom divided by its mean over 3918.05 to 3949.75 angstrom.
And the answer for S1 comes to 1.14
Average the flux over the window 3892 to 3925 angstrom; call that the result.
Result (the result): 3.8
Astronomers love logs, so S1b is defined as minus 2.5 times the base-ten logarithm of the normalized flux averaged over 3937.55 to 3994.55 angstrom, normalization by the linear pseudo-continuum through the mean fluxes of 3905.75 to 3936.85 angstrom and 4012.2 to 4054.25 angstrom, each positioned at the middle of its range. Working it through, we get 0.091 mag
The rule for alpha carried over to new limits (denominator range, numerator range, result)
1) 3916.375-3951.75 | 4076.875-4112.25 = 1.05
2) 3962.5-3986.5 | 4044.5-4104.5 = 1.36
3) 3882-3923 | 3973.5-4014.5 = 1.20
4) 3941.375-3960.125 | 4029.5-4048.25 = 1.08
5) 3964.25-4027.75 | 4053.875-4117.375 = 1.07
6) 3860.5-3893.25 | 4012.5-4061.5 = 1.17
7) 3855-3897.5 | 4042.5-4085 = 1.23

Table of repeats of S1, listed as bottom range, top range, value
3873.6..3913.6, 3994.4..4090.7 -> 1.30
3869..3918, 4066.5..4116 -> 1.19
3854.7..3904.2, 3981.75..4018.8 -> 1.20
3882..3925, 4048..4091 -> 1.28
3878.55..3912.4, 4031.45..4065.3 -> 1.32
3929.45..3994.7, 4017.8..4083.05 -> 1.21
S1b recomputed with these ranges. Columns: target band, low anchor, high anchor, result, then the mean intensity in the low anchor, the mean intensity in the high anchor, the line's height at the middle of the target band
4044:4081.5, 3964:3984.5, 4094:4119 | -0.209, 3.22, 3.91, 3.68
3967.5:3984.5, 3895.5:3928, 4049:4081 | 0.258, 3.91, 4.48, 4.15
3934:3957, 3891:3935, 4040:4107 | -0.085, 3.79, 4.24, 3.88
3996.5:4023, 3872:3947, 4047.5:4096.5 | -0.108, 3.85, 4.22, 4.08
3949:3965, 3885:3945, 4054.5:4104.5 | 0.041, 3.84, 4.26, 3.94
